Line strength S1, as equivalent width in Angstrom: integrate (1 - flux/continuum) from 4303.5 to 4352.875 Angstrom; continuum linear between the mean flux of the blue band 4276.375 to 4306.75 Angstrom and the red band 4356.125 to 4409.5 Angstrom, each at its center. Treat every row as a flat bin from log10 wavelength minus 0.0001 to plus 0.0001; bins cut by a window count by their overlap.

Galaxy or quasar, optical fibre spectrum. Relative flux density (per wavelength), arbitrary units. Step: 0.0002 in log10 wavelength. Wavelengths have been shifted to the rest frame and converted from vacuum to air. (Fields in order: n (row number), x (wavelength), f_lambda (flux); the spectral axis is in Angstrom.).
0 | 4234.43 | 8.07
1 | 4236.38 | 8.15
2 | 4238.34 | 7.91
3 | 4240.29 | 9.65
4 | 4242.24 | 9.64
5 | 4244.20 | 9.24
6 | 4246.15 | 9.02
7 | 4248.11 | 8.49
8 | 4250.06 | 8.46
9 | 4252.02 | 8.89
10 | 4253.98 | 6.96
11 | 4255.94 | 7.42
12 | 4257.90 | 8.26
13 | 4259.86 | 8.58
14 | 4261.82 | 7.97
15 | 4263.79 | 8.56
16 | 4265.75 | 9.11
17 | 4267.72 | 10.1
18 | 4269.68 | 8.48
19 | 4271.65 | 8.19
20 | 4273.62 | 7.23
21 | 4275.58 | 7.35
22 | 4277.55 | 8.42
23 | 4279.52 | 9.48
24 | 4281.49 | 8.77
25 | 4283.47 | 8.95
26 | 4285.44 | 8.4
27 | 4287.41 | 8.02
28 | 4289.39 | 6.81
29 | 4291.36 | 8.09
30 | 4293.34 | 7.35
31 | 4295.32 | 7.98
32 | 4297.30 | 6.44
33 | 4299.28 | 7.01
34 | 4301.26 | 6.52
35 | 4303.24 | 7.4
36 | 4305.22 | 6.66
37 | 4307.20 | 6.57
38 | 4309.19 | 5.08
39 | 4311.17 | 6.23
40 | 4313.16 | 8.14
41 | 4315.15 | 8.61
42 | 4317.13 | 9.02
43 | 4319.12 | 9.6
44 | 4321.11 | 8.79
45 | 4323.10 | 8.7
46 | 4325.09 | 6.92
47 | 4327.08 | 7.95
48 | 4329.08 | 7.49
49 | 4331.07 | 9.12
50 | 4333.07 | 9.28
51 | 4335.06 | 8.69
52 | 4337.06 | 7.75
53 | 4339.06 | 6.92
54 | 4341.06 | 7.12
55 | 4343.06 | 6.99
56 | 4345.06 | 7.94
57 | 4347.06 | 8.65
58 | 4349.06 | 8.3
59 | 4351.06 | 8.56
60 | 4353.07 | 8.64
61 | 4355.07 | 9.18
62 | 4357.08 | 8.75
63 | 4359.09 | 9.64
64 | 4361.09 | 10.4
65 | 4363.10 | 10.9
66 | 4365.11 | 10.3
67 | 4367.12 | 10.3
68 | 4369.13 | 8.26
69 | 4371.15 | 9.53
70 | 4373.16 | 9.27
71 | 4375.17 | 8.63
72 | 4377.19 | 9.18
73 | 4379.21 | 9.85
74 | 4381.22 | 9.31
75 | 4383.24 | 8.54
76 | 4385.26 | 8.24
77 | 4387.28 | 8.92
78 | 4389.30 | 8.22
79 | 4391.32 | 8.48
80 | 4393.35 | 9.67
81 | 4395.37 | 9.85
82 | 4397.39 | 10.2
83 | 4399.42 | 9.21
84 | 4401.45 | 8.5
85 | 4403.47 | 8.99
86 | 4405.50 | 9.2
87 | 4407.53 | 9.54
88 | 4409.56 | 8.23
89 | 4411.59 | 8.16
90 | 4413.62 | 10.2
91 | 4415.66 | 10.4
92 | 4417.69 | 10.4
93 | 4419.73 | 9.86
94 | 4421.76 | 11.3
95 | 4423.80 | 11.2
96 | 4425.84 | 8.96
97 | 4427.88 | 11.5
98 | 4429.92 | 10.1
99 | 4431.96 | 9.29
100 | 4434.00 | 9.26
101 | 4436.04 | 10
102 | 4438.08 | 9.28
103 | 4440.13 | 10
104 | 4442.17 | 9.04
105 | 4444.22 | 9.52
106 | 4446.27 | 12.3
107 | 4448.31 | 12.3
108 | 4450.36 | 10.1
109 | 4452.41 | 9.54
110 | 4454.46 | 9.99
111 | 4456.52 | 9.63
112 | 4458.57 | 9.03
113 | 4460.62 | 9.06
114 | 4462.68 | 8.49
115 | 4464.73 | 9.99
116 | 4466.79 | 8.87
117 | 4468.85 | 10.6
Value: 2.79 Angstrom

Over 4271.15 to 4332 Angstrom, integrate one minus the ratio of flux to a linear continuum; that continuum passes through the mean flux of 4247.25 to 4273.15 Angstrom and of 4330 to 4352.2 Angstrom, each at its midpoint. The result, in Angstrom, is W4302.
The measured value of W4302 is 3.51 Angstrom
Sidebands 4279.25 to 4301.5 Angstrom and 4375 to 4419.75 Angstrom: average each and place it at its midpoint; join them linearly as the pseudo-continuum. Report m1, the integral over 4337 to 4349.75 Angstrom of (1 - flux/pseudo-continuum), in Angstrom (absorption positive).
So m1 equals 1.28 Angstrom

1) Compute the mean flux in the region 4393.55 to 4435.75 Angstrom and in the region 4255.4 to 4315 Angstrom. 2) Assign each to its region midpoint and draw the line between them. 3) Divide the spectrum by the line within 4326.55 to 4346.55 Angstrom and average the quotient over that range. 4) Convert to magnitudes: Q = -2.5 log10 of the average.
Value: 0.081 mag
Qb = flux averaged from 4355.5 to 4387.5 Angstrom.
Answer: 9.38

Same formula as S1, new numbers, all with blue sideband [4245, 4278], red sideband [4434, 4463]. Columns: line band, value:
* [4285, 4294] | 0.9 Angstrom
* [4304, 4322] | 2.3 Angstrom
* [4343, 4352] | 0.8 Angstrom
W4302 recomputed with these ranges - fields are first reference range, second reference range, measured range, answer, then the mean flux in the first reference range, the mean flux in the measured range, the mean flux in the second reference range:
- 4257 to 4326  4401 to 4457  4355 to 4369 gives -1.45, 7.94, 9.87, 9.9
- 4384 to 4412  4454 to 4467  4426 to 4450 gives -2.65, 8.97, 10.2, 9.29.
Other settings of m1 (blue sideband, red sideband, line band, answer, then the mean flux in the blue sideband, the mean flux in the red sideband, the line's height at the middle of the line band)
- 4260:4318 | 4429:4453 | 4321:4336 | 0.13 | 7.83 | 10.1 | 8.41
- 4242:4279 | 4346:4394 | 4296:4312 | 4.03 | 8.43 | 9.15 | 8.72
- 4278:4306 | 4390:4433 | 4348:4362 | -0.49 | 7.73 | 9.67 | 8.75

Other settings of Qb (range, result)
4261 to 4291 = 8.39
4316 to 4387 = 8.77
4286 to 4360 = 7.87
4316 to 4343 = 8.21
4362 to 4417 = 9.27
